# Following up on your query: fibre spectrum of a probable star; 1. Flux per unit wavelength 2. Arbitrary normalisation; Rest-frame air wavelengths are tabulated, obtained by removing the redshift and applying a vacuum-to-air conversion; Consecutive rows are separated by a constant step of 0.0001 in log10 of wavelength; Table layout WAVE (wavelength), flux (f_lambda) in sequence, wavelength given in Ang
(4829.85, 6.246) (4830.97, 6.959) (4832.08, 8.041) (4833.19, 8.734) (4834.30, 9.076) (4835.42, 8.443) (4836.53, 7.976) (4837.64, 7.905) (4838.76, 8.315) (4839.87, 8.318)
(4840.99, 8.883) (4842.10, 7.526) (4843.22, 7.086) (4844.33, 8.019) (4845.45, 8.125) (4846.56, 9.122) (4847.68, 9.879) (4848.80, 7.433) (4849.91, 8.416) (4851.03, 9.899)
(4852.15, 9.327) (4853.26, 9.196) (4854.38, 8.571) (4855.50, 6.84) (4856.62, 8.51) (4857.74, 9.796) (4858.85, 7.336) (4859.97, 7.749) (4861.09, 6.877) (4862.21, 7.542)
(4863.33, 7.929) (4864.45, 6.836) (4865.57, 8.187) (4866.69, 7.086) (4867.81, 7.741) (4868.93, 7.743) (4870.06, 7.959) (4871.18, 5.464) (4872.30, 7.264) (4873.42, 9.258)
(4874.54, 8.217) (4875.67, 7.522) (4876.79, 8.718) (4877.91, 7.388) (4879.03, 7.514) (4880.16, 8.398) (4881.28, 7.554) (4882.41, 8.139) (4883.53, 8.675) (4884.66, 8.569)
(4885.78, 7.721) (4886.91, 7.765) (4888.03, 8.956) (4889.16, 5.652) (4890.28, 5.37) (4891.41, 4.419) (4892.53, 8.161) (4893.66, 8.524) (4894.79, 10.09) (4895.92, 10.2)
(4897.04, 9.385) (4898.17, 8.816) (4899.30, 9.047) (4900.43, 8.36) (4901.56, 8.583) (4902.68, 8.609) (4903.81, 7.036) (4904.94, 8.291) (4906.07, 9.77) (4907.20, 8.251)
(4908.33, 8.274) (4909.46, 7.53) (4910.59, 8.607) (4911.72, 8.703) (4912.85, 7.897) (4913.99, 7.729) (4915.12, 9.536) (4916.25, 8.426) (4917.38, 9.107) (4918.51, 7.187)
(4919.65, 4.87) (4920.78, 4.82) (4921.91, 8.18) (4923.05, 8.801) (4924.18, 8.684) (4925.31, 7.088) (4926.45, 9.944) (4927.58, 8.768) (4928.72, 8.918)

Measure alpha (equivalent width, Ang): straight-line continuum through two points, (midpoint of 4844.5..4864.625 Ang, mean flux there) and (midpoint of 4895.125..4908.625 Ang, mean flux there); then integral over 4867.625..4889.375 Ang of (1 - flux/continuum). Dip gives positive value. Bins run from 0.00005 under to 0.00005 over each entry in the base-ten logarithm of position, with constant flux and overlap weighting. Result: 1.76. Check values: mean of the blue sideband 8.32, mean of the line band 7.84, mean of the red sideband 8.75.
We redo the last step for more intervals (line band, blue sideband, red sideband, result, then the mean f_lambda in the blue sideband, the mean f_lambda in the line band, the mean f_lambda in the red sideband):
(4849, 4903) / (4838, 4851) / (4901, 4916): 2.10 Ang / 8.34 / 8.03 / 8.37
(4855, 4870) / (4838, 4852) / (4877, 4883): 0.79 Ang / 8.43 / 7.72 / 7.86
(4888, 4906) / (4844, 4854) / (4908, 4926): 0.04 Ang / 8.84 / 8.12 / 7.85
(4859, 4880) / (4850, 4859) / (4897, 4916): 2.51 Ang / 8.73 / 7.62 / 8.47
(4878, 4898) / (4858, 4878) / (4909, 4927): -0.48 Ang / 7.64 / 7.95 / 7.94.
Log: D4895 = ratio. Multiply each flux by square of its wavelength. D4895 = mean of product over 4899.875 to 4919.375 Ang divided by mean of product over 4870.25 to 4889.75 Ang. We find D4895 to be 1.07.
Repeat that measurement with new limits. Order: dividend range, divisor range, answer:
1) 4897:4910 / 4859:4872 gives 1.17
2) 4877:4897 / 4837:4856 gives 0.95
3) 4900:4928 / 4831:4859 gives 0.99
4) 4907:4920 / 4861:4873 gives 1.11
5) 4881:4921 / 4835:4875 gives 1.02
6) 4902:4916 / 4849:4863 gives 1.03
